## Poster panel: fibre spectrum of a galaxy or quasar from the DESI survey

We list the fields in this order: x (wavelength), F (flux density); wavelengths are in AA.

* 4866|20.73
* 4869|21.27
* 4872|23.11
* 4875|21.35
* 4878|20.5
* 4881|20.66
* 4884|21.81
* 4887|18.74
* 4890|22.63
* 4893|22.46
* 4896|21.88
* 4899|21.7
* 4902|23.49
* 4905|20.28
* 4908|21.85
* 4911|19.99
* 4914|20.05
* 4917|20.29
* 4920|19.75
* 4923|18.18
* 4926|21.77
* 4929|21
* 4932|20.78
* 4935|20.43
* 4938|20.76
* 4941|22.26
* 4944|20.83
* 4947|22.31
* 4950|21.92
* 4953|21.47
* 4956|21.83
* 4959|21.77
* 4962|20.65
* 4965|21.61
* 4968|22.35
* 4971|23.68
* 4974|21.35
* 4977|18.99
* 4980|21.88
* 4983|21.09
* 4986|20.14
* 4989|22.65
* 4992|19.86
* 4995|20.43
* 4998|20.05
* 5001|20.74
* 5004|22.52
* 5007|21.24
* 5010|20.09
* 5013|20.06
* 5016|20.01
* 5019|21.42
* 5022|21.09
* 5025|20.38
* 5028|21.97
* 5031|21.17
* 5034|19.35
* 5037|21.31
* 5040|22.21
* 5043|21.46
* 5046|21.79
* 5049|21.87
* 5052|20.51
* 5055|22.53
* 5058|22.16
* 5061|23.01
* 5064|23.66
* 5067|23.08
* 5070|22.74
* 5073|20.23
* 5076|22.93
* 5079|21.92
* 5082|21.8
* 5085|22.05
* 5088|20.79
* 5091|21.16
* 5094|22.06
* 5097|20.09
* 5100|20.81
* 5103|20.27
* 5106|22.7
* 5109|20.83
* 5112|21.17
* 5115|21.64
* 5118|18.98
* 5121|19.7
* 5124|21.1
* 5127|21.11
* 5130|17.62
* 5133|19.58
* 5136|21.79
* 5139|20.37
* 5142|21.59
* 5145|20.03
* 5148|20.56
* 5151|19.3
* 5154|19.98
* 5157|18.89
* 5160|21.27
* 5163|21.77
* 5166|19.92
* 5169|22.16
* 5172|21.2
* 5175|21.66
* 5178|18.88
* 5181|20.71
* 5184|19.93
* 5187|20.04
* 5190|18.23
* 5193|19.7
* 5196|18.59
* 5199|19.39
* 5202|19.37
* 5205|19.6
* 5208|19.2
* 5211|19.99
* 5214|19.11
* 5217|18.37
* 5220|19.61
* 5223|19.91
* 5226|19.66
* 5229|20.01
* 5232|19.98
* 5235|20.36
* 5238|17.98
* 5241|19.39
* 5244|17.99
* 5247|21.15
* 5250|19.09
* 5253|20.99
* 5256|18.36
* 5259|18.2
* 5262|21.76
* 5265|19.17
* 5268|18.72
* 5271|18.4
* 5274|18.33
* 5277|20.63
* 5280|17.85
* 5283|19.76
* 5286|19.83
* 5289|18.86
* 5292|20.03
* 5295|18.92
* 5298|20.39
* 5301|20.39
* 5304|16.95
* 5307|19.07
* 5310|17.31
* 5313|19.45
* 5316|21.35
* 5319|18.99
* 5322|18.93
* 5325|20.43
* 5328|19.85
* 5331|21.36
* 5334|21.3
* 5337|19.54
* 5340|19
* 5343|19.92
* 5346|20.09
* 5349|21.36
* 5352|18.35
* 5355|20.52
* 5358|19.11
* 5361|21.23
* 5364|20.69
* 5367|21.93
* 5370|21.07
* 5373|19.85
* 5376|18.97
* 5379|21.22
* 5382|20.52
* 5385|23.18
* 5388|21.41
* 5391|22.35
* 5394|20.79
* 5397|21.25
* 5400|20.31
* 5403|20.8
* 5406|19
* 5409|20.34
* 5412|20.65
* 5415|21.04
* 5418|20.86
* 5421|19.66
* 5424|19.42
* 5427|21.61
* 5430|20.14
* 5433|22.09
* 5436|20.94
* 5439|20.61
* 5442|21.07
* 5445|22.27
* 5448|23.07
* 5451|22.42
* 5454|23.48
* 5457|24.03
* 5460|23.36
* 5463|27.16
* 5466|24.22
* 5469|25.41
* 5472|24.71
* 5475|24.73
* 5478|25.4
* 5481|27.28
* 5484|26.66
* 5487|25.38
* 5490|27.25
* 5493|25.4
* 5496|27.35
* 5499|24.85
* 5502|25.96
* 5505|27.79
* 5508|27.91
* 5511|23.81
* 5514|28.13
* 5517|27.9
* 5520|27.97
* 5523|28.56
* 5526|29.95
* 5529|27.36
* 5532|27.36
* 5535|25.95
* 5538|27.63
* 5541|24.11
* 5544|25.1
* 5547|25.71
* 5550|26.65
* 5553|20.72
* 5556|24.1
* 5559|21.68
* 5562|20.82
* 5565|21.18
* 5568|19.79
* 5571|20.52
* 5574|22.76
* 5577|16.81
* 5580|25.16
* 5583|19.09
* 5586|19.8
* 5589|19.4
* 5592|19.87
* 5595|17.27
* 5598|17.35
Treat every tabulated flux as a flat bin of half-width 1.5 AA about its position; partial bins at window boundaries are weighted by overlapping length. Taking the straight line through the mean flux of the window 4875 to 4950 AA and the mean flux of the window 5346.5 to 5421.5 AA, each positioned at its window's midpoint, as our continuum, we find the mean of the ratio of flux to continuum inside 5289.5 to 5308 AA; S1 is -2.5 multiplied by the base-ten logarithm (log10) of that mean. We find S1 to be 0.079 mag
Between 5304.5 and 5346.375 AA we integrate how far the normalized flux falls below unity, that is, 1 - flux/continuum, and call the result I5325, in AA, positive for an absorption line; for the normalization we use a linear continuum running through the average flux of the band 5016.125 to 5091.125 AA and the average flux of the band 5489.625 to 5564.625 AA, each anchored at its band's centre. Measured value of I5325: 7.7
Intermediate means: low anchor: 21.7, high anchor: 25.9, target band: 19.7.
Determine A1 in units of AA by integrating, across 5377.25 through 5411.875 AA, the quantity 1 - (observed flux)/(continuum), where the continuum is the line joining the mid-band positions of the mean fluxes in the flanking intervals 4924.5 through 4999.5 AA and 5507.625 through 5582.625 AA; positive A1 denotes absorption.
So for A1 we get 4.0 AA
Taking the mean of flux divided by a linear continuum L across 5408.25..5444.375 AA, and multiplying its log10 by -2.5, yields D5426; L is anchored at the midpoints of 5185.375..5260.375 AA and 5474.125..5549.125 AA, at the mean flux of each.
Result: 0.18 mag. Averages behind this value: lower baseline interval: 19.4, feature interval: 20.7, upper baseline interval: 26.6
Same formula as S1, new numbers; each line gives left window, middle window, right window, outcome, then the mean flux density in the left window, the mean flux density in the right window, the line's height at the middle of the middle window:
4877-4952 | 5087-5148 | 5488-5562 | 0.104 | 21.1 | 26.1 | 22.7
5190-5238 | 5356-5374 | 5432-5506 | 0.089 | 19.4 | 24.5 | 22.4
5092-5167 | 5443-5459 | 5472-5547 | 0.119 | 20.5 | 26.6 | 25.7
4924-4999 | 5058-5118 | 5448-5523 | 0.033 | 21.3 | 25.8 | 22.4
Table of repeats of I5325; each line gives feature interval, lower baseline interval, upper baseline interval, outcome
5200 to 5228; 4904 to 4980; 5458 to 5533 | 5.05 AA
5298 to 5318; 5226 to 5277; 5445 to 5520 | 1.66 AA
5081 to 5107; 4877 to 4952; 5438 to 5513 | 1.20 AA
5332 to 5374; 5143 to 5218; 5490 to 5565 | 4.75 AA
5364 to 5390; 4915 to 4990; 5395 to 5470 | 0.82 AA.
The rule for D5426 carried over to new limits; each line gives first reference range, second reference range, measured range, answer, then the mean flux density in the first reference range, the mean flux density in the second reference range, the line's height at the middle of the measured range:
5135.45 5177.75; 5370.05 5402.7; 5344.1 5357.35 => 0.05 mag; 20.7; 21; 20.9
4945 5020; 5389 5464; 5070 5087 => -0.03 mag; 21.2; 21.5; 21.3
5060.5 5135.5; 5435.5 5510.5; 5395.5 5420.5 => 0.18 mag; 21.2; 24.8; 24.2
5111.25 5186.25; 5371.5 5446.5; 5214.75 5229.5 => 0.06 mag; 20.4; 20.8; 20.5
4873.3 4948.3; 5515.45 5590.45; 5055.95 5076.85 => -0.04 mag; 21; 23.8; 21.7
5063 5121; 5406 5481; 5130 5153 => 0.07 mag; 21.5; 22.5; 21.6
